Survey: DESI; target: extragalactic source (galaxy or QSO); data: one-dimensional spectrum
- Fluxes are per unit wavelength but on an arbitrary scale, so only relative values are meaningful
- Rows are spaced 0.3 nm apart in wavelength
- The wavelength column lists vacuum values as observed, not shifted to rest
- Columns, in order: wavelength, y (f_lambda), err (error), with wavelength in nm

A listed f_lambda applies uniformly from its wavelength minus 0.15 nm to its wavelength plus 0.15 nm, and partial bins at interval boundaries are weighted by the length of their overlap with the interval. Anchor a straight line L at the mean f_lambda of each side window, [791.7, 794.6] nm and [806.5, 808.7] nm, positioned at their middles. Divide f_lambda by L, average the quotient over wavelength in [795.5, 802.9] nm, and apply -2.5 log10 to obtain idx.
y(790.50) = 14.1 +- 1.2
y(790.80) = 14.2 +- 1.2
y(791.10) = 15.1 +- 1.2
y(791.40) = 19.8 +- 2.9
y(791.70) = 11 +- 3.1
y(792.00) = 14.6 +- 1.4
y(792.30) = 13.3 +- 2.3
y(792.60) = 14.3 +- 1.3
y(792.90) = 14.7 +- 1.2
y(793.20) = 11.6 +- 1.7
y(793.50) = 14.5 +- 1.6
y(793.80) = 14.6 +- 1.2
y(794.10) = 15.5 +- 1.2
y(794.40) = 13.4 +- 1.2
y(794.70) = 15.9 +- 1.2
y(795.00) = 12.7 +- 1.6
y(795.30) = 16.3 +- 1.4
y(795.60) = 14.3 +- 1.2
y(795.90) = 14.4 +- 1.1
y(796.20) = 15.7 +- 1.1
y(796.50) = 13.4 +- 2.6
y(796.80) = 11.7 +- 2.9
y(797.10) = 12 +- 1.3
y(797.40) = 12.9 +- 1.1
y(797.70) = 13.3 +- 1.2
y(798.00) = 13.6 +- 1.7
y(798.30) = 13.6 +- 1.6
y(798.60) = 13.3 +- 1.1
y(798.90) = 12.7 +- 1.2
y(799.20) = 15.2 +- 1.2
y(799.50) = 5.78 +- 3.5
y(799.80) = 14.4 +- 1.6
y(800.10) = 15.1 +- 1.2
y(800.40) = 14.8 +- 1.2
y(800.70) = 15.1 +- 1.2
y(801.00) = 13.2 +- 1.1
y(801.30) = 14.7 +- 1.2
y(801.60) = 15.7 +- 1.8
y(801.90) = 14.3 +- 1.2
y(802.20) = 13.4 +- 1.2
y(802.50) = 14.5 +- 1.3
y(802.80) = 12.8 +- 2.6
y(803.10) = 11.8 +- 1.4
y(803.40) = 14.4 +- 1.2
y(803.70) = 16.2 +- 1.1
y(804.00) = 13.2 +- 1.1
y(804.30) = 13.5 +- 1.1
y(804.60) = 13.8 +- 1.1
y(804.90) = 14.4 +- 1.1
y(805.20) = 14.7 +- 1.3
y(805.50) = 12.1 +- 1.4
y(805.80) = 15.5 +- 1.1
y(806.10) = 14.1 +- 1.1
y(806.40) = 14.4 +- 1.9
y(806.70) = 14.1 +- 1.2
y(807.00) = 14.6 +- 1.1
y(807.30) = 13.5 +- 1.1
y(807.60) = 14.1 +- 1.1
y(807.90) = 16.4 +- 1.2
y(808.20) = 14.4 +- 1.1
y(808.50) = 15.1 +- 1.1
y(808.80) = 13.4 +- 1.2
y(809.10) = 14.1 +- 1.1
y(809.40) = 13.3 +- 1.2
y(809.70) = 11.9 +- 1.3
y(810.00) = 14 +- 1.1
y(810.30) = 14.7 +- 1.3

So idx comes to 0.05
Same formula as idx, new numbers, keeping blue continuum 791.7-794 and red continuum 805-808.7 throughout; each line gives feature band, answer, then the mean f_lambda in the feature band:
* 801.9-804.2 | 0.035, 13.8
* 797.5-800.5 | 0.073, 13.1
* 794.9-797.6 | 0.017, 13.7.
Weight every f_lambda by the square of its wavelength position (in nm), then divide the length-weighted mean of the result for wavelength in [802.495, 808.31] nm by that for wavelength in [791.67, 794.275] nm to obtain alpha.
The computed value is 1.0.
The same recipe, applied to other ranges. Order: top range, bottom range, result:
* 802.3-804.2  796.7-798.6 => 1.08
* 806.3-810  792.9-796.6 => 1.01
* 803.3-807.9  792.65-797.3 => 1.04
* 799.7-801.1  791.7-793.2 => 1.09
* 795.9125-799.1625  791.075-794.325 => 0.94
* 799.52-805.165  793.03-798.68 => 1.03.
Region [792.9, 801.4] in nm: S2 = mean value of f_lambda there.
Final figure 13.7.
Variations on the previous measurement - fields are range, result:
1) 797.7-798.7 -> 13.5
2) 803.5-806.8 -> 14.2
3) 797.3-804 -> 13.7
